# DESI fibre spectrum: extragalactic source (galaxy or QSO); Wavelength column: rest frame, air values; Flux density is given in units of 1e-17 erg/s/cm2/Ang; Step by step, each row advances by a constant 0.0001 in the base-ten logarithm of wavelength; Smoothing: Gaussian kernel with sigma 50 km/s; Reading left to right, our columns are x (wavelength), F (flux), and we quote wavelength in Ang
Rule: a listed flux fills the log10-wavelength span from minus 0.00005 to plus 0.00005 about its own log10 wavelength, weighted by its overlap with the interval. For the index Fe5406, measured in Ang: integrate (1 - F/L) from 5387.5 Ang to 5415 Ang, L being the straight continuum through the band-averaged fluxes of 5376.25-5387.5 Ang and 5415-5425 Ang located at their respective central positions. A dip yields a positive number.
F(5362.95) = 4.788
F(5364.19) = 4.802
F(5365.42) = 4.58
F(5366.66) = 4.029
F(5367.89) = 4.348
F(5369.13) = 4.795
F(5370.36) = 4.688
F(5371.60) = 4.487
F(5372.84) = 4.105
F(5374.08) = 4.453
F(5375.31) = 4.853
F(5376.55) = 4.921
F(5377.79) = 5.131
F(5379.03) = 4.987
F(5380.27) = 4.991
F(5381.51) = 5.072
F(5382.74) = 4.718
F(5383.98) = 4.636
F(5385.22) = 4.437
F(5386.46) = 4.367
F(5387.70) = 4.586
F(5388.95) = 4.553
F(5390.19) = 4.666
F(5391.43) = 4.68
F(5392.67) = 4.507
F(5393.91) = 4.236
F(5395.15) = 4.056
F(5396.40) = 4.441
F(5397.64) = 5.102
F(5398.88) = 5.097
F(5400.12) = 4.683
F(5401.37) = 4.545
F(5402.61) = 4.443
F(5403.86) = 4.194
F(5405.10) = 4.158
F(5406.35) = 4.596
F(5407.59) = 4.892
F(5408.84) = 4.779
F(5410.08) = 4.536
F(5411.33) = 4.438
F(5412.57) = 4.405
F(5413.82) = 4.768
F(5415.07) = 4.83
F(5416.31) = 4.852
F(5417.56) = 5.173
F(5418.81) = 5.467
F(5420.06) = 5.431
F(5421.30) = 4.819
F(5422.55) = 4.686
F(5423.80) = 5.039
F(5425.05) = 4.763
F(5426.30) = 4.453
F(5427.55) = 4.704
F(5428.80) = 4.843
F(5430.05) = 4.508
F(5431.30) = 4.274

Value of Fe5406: 2.0 Ang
